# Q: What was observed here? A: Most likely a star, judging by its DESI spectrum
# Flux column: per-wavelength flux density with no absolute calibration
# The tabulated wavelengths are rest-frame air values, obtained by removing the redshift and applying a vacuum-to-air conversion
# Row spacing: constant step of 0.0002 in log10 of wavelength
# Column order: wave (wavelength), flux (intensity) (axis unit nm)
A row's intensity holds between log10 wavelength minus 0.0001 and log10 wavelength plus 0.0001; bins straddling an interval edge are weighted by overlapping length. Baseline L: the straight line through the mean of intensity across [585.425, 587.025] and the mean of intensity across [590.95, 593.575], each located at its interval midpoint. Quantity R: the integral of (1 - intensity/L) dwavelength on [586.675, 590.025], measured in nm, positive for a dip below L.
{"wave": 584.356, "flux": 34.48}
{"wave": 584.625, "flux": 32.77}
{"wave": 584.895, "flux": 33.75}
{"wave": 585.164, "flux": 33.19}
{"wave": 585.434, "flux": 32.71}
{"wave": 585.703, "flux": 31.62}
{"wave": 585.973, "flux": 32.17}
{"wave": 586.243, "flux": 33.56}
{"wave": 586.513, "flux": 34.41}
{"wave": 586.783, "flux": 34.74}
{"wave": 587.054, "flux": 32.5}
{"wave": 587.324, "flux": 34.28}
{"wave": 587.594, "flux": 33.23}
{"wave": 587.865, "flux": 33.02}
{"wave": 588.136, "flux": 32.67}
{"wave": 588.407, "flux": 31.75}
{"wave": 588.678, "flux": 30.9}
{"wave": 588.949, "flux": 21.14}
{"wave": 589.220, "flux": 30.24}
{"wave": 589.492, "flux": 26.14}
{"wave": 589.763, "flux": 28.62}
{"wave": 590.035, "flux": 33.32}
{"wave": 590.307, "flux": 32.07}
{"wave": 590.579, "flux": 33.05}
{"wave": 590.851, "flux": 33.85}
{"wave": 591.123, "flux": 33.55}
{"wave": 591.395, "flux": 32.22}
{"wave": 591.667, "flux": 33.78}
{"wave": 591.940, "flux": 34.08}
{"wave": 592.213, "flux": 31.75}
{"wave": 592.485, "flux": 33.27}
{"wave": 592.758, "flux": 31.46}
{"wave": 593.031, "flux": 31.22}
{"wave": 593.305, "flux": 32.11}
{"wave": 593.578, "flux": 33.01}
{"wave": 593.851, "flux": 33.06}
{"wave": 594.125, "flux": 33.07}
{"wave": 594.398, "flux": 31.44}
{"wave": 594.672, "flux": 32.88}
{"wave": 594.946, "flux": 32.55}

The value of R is 0.221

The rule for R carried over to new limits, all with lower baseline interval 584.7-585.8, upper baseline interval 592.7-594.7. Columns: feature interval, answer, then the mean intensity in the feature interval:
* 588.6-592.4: 0.16 nm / 31.1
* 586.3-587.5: -0.04 nm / 33.9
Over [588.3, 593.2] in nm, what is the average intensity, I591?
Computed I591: 31.2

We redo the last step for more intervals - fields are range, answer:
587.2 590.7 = 30.8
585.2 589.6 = 31.6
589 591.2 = 30.9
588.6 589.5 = 27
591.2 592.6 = 33.1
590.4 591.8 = 33.3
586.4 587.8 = 33.8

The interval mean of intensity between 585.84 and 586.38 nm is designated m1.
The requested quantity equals 32.9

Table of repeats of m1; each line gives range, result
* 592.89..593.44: 31.6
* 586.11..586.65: 34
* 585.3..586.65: 32.9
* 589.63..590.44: 31.3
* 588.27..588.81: 31.3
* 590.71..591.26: 33.7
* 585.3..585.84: 32.2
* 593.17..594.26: 32.8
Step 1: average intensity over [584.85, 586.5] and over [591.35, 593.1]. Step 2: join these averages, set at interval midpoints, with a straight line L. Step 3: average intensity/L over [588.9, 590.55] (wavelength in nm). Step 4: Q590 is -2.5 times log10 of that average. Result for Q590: 0.121 mag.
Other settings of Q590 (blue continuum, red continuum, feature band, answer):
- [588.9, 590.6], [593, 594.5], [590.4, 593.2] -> -0.06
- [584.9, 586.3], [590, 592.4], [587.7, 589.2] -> 0.10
